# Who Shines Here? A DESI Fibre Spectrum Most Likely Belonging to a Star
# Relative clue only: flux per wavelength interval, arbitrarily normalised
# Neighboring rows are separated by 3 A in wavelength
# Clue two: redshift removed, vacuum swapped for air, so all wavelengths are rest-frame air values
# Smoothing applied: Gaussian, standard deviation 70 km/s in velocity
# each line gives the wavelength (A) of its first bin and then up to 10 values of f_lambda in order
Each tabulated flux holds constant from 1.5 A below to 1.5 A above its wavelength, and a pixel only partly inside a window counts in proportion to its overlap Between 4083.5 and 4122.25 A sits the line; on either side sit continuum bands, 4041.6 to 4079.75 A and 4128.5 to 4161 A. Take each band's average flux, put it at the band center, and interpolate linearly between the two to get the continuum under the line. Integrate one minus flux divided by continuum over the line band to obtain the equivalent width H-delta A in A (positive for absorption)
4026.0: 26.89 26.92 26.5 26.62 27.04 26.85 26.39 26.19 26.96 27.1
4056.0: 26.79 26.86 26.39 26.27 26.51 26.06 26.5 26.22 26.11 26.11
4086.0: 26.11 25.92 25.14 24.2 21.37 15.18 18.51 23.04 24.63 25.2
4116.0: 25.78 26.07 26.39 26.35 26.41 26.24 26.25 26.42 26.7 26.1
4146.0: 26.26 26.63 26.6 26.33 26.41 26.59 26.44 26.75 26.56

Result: 4.1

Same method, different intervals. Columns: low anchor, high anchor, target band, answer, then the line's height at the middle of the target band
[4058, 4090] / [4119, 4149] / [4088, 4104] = 2.7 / 26.3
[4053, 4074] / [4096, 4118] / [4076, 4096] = -1.2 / 24.2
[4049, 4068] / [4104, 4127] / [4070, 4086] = -0.1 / 26.1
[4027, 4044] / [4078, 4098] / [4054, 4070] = -0.3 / 26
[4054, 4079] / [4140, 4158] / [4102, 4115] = 1.9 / 26.4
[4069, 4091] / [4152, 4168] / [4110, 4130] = 0.3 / 26.3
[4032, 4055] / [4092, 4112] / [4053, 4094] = -3.7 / 24.1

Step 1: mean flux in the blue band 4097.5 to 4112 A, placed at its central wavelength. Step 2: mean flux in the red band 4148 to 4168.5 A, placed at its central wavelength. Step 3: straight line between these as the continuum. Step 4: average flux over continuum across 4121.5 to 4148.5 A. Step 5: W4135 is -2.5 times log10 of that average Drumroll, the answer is -0.10 mag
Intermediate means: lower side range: 20.6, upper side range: 26.5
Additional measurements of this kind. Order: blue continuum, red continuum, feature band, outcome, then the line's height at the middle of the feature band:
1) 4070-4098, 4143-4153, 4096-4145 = 0.07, 26.1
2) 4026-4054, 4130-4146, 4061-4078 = 0.01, 26.6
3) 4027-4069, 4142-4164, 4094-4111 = 0.26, 26.5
